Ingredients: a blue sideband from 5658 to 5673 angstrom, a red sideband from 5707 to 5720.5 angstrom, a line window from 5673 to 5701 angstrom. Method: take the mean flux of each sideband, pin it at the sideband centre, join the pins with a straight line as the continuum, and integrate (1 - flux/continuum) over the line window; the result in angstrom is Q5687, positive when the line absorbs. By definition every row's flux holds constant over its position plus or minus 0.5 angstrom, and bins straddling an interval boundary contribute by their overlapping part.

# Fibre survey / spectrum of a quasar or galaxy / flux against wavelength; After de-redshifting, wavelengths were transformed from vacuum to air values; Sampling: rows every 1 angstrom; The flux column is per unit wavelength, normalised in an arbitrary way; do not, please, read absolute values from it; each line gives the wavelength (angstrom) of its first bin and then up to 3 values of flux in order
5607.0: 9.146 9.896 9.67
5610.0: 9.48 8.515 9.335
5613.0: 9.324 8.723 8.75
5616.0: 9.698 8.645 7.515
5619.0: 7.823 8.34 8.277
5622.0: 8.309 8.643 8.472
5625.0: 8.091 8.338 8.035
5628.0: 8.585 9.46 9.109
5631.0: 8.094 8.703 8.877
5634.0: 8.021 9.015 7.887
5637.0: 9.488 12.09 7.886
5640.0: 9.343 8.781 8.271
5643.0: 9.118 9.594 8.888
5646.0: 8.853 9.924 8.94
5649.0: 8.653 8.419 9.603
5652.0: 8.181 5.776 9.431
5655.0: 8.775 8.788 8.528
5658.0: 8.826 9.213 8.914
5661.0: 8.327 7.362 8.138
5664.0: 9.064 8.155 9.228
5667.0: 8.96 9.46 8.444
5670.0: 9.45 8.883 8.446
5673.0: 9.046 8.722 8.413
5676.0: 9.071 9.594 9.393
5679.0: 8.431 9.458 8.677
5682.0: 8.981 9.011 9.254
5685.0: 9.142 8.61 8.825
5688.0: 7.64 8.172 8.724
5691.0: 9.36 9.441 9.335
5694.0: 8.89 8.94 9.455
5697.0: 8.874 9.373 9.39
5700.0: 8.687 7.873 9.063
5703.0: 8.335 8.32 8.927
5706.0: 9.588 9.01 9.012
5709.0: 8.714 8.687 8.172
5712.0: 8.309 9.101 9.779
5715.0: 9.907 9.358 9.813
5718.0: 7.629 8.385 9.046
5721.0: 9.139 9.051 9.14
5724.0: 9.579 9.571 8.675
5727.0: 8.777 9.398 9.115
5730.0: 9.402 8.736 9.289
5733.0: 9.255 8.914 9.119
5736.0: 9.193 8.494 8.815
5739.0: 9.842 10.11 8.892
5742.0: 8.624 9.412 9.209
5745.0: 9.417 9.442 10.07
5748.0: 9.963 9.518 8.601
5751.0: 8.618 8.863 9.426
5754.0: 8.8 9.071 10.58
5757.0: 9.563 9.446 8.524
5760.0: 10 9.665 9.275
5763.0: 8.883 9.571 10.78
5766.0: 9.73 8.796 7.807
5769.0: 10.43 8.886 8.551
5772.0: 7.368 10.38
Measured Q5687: -0.4 angstrom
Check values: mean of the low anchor 8.73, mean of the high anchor 8.92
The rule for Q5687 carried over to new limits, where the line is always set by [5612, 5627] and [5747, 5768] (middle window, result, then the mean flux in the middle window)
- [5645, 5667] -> 0.2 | 8.64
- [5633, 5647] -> -0.7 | 9.05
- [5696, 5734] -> 0.5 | 8.99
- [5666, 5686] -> -0.3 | 8.99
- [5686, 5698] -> 0.1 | 8.89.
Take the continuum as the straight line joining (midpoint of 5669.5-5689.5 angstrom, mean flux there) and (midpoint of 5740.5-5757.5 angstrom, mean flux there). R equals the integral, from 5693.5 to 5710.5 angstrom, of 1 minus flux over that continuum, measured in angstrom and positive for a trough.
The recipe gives 0.2 angstrom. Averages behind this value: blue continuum 8.86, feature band 8.89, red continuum 9.3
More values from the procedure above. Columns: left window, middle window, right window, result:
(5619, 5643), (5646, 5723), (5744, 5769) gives 1.16 angstrom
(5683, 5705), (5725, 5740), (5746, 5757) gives 0.11 angstrom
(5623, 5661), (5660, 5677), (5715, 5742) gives 0.28 angstrom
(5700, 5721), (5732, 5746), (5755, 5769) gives 0.00 angstrom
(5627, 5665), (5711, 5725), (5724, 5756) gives 0.04 angstrom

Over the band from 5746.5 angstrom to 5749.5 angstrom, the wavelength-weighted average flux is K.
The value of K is 9.85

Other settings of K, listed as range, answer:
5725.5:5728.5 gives 8.95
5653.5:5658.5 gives 8.87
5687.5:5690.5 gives 8.18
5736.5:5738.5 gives 8.65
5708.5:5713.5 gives 8.6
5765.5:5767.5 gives 9.26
